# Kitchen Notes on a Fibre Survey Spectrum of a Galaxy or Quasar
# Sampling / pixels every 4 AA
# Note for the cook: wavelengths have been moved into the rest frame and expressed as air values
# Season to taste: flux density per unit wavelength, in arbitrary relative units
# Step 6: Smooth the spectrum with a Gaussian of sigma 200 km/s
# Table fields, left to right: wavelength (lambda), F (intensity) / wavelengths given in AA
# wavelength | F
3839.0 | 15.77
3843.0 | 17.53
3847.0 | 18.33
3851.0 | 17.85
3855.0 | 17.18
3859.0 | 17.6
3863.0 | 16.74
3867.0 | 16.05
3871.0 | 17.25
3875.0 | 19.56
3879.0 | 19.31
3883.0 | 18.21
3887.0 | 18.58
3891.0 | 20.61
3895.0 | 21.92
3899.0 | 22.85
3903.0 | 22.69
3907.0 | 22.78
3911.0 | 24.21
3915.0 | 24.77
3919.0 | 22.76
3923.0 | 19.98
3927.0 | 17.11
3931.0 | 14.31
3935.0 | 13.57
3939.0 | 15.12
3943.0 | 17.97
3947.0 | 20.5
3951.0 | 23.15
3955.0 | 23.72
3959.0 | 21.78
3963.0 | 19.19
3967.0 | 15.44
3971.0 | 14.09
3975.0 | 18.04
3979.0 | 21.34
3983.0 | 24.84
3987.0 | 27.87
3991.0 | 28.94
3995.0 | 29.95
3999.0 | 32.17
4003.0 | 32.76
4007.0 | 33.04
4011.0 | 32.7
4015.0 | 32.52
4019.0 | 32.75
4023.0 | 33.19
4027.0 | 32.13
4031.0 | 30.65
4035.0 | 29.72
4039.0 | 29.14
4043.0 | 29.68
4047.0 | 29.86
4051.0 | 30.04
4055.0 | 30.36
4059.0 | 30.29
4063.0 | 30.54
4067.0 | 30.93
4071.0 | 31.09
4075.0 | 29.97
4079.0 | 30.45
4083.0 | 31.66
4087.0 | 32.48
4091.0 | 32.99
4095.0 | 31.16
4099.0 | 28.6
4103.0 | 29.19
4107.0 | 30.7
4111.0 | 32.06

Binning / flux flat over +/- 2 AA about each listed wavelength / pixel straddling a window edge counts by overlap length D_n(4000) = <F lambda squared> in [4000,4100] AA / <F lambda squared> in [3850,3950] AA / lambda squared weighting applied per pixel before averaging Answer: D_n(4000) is 1.7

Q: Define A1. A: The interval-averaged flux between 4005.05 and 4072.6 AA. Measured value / 31.1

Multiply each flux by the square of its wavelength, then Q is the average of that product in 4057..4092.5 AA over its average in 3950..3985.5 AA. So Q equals 1.6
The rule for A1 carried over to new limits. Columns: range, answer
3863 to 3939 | 19.6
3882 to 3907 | 21.1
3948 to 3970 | 20.4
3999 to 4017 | 32.7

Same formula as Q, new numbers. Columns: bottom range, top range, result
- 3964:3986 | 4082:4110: 1.71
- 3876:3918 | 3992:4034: 1.57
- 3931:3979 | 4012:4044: 1.77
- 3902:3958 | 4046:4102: 1.64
